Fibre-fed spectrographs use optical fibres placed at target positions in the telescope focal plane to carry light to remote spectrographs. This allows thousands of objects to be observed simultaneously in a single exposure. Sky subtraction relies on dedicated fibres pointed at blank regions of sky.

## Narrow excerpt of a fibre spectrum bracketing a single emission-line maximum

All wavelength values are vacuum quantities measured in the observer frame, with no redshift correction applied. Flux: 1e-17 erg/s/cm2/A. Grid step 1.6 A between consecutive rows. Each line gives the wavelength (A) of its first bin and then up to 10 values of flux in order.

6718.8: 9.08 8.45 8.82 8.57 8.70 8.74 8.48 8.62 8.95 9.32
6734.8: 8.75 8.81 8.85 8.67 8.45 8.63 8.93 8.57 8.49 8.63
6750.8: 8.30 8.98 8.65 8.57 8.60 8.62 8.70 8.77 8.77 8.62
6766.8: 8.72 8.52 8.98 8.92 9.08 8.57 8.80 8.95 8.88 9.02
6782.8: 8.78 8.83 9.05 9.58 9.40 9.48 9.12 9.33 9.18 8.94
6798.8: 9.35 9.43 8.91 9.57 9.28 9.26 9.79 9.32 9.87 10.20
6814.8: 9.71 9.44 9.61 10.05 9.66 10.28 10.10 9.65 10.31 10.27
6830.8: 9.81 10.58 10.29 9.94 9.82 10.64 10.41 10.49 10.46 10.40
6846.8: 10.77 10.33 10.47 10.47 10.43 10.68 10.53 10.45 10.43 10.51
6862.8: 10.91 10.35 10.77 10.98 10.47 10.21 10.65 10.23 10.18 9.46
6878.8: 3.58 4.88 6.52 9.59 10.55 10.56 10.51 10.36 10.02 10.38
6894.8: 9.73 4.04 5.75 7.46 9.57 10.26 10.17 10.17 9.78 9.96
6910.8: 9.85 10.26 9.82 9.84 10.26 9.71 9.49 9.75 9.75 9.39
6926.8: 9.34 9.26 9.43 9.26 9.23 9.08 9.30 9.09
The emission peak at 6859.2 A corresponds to C III] 1909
